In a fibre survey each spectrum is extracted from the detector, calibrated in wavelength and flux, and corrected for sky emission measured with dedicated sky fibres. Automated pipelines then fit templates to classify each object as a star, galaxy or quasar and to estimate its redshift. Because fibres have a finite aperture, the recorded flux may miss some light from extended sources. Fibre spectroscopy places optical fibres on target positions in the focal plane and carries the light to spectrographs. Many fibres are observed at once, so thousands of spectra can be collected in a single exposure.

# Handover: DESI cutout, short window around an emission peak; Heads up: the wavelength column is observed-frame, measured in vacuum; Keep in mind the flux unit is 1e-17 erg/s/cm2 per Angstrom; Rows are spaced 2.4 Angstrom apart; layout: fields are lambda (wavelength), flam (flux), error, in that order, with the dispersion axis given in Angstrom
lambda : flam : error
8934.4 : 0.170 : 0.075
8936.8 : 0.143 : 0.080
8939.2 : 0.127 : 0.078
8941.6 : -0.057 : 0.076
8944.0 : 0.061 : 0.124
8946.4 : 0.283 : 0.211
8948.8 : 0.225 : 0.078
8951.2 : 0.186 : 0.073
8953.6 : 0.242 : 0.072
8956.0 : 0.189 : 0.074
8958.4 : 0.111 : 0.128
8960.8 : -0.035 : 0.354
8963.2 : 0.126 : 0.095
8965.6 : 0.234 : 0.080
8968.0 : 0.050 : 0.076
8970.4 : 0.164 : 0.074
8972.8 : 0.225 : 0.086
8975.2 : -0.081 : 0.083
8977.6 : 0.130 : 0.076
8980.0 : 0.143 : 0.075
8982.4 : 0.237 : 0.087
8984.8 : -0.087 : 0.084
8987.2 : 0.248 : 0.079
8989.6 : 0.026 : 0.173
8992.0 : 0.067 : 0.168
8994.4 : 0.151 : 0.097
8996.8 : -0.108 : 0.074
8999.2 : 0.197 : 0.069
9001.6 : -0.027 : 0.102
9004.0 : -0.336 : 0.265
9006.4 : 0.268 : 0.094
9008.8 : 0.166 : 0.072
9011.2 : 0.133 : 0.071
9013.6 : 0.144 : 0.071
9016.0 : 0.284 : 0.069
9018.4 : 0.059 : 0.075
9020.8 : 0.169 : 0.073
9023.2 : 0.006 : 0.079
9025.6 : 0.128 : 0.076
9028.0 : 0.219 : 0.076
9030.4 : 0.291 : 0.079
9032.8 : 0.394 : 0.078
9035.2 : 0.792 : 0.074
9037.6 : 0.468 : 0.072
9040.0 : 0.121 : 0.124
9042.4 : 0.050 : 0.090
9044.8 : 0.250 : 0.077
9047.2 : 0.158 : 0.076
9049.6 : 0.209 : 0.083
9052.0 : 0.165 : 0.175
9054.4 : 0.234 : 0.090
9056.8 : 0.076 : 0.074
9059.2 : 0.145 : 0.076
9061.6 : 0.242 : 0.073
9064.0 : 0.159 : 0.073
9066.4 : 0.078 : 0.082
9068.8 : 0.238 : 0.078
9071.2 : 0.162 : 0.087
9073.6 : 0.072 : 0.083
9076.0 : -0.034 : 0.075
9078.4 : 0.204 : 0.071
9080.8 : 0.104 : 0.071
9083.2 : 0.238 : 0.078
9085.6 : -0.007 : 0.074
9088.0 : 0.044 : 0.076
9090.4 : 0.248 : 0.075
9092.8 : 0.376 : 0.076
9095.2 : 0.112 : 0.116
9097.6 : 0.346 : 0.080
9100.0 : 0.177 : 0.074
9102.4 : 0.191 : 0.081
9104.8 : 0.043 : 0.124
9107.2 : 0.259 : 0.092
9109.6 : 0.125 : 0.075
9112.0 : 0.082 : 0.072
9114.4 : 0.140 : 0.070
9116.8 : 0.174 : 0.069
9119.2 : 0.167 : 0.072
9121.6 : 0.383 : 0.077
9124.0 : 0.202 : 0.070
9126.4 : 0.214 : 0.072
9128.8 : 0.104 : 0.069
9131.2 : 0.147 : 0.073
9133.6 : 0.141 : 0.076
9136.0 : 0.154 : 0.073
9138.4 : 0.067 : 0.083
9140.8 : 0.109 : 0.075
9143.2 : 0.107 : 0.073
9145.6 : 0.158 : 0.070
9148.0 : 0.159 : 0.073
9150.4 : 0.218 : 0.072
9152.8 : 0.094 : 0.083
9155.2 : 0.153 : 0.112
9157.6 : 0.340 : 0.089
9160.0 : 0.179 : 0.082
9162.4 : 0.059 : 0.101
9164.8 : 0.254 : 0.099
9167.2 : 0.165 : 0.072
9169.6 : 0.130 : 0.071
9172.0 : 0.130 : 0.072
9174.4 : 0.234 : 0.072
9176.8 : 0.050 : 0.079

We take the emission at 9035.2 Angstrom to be H-beta 4861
